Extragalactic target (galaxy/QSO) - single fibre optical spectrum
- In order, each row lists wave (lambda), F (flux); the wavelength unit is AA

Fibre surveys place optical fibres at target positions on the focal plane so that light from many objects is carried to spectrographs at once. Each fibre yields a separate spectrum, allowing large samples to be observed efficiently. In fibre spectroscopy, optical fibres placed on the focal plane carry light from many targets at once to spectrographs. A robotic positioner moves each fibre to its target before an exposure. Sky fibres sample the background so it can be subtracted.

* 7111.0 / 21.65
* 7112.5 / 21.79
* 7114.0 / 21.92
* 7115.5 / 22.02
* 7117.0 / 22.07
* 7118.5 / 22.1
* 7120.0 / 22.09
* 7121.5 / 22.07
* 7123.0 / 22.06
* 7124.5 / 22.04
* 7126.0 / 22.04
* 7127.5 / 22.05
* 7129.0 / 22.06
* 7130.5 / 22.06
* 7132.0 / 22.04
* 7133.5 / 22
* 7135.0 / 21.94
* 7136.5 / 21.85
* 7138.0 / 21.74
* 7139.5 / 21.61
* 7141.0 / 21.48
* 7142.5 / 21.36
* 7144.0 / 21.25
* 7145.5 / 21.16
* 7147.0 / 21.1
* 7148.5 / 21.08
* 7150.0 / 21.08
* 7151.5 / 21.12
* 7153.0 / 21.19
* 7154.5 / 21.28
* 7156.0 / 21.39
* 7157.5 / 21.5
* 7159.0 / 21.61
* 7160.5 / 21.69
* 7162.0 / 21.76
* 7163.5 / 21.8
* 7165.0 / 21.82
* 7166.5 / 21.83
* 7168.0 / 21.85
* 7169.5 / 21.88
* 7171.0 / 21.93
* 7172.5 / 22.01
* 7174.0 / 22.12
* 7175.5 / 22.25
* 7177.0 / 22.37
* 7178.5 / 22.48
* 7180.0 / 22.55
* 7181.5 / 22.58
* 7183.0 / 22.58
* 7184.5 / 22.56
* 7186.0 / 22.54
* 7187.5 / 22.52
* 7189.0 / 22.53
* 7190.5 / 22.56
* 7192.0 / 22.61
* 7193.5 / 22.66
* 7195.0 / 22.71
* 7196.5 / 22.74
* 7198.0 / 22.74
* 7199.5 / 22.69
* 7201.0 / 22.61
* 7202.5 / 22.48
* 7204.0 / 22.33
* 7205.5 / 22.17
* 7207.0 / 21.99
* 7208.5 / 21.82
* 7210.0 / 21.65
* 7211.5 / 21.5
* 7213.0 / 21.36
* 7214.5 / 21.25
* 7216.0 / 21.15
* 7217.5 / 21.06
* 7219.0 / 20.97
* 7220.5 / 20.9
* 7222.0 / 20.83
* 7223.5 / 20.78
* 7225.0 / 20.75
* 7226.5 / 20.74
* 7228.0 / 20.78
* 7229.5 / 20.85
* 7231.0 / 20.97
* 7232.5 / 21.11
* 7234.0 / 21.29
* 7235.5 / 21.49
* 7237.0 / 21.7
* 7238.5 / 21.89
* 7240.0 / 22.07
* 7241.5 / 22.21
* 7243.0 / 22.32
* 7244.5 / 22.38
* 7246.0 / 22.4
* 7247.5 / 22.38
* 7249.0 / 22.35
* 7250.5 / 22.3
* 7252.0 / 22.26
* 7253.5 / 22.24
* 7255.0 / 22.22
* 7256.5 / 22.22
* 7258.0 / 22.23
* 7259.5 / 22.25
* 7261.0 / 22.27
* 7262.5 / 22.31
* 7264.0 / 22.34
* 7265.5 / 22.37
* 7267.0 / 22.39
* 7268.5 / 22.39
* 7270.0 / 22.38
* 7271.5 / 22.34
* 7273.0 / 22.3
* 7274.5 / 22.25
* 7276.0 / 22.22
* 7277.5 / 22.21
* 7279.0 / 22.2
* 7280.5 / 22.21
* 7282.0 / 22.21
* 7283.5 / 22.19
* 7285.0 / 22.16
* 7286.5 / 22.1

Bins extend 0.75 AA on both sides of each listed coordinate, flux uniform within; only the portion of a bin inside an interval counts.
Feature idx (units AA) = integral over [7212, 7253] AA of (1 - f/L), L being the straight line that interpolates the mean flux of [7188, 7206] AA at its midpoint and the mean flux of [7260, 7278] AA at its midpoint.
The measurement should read 1.7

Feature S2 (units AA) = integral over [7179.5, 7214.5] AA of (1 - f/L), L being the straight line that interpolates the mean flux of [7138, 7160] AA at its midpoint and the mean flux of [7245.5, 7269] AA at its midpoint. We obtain -0.9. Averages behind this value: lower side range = 21.3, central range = 22.3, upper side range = 22.3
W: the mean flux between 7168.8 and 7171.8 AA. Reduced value 21.9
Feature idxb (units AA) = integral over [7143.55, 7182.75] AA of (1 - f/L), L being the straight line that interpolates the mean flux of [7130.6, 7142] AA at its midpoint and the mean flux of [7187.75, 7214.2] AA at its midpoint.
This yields 0.5 AA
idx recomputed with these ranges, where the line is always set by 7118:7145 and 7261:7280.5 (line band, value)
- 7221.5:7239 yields 0.9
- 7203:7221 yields 0.5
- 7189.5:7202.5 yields -0.3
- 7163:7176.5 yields 0.0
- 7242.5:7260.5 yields 0.0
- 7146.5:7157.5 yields 0.4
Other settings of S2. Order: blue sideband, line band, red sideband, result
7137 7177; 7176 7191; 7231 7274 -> -0.5 AA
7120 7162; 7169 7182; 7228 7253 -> -0.3 AA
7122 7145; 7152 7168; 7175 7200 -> 0.4 AA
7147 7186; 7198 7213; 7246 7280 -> -0.1 AA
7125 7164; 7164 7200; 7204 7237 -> -1.6 AA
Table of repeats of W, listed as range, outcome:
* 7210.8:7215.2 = 21.4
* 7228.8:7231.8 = 20.9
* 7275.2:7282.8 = 22.2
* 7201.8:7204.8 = 22.4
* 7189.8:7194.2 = 22.6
